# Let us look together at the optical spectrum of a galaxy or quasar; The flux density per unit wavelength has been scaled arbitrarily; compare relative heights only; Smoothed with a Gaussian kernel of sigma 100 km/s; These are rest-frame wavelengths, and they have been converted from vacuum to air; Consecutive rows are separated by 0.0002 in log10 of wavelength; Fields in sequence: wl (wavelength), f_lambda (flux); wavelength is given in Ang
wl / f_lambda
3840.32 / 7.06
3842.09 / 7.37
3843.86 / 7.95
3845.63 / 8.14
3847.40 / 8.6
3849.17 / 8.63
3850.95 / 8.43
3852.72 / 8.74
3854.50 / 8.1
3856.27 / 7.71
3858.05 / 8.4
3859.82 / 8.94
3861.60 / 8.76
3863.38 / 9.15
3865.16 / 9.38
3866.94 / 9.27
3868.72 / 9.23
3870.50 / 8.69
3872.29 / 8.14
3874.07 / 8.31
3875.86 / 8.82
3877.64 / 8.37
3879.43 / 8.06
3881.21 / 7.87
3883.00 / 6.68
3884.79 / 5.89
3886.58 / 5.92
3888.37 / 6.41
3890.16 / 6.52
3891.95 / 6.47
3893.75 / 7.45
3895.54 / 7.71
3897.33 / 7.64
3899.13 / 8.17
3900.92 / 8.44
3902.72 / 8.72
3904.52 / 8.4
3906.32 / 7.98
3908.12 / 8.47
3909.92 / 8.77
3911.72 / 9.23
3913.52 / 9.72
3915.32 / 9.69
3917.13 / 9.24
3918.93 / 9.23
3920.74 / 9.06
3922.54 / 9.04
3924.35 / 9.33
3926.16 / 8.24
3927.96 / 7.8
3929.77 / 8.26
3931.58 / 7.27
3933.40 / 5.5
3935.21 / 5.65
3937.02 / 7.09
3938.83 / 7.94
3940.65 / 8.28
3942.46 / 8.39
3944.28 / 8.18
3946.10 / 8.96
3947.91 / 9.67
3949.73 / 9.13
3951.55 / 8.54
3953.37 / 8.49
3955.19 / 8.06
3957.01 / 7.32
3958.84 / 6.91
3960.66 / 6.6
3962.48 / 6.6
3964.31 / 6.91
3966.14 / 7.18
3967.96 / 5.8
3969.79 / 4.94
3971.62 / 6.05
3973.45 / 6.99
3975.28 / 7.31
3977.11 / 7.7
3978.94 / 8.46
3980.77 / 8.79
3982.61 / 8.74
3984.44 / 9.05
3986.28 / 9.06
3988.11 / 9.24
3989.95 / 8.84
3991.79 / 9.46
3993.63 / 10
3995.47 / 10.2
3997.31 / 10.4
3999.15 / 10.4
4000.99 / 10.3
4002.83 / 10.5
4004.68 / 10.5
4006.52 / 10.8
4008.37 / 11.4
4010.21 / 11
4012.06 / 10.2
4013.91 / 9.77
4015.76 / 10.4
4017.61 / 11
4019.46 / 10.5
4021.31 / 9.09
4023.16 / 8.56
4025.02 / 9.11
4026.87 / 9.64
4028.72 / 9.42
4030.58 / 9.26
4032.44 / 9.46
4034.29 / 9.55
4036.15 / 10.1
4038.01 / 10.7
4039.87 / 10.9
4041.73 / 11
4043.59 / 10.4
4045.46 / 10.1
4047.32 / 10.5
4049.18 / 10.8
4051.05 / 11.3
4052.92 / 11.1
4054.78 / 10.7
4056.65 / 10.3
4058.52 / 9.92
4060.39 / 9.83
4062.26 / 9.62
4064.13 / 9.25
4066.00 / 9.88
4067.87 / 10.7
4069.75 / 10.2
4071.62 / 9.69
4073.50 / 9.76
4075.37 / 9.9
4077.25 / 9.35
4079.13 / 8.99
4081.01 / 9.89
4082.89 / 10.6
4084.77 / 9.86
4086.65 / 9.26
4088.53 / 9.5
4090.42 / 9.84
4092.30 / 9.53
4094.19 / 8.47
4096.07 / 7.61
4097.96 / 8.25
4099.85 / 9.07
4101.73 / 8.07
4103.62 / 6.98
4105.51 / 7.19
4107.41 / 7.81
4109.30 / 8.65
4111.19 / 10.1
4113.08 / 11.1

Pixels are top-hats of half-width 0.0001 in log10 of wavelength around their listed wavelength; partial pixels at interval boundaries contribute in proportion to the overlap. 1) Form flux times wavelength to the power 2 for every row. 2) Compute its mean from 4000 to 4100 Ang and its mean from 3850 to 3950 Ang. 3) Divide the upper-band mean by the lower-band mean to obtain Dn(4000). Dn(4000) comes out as 1.31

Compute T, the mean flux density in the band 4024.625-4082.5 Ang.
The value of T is 10.1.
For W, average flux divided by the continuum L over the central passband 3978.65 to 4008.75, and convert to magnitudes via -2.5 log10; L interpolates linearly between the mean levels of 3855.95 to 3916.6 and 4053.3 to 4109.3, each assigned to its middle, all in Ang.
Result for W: -0.113 mag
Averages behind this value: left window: 8.17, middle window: 9.77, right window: 9.31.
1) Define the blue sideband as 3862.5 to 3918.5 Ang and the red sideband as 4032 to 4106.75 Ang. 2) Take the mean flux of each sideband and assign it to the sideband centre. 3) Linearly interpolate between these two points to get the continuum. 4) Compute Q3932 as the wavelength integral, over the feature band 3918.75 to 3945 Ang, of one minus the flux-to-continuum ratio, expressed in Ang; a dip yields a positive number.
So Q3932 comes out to 1.9 Ang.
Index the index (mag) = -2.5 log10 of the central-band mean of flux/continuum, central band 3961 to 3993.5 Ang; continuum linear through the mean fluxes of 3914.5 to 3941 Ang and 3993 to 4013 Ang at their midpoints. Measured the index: 0.25 mag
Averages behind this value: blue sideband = 8.1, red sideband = 10.5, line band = 7.75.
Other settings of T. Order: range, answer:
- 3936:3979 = 7.54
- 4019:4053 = 10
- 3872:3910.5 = 7.68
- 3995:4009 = 10.6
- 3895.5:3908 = 8.2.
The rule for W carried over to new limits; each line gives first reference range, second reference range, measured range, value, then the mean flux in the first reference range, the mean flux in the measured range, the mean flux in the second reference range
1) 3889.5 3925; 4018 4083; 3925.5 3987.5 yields 0.18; 8.47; 7.65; 10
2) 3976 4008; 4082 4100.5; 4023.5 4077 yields -0.08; 9.58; 10.1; 9.2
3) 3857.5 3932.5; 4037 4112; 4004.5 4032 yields -0.09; 8.26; 10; 9.63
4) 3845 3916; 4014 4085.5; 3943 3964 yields 0.12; 8.2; 8.01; 10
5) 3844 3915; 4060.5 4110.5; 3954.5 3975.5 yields 0.27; 8.17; 6.69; 9.16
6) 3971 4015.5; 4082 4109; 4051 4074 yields -0.14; 9.42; 10.1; 8.71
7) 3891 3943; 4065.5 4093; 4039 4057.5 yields -0.13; 8.18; 10.7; 9.8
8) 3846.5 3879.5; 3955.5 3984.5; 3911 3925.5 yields -0.18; 8.63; 9.3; 7.17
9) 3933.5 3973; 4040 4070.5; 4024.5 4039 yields 0.00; 7.41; 9.68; 10.4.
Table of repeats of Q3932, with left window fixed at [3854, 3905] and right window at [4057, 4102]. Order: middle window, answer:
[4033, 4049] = -2.1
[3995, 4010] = -2.8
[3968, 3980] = 2.5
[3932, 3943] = 1.7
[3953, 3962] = 1.3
